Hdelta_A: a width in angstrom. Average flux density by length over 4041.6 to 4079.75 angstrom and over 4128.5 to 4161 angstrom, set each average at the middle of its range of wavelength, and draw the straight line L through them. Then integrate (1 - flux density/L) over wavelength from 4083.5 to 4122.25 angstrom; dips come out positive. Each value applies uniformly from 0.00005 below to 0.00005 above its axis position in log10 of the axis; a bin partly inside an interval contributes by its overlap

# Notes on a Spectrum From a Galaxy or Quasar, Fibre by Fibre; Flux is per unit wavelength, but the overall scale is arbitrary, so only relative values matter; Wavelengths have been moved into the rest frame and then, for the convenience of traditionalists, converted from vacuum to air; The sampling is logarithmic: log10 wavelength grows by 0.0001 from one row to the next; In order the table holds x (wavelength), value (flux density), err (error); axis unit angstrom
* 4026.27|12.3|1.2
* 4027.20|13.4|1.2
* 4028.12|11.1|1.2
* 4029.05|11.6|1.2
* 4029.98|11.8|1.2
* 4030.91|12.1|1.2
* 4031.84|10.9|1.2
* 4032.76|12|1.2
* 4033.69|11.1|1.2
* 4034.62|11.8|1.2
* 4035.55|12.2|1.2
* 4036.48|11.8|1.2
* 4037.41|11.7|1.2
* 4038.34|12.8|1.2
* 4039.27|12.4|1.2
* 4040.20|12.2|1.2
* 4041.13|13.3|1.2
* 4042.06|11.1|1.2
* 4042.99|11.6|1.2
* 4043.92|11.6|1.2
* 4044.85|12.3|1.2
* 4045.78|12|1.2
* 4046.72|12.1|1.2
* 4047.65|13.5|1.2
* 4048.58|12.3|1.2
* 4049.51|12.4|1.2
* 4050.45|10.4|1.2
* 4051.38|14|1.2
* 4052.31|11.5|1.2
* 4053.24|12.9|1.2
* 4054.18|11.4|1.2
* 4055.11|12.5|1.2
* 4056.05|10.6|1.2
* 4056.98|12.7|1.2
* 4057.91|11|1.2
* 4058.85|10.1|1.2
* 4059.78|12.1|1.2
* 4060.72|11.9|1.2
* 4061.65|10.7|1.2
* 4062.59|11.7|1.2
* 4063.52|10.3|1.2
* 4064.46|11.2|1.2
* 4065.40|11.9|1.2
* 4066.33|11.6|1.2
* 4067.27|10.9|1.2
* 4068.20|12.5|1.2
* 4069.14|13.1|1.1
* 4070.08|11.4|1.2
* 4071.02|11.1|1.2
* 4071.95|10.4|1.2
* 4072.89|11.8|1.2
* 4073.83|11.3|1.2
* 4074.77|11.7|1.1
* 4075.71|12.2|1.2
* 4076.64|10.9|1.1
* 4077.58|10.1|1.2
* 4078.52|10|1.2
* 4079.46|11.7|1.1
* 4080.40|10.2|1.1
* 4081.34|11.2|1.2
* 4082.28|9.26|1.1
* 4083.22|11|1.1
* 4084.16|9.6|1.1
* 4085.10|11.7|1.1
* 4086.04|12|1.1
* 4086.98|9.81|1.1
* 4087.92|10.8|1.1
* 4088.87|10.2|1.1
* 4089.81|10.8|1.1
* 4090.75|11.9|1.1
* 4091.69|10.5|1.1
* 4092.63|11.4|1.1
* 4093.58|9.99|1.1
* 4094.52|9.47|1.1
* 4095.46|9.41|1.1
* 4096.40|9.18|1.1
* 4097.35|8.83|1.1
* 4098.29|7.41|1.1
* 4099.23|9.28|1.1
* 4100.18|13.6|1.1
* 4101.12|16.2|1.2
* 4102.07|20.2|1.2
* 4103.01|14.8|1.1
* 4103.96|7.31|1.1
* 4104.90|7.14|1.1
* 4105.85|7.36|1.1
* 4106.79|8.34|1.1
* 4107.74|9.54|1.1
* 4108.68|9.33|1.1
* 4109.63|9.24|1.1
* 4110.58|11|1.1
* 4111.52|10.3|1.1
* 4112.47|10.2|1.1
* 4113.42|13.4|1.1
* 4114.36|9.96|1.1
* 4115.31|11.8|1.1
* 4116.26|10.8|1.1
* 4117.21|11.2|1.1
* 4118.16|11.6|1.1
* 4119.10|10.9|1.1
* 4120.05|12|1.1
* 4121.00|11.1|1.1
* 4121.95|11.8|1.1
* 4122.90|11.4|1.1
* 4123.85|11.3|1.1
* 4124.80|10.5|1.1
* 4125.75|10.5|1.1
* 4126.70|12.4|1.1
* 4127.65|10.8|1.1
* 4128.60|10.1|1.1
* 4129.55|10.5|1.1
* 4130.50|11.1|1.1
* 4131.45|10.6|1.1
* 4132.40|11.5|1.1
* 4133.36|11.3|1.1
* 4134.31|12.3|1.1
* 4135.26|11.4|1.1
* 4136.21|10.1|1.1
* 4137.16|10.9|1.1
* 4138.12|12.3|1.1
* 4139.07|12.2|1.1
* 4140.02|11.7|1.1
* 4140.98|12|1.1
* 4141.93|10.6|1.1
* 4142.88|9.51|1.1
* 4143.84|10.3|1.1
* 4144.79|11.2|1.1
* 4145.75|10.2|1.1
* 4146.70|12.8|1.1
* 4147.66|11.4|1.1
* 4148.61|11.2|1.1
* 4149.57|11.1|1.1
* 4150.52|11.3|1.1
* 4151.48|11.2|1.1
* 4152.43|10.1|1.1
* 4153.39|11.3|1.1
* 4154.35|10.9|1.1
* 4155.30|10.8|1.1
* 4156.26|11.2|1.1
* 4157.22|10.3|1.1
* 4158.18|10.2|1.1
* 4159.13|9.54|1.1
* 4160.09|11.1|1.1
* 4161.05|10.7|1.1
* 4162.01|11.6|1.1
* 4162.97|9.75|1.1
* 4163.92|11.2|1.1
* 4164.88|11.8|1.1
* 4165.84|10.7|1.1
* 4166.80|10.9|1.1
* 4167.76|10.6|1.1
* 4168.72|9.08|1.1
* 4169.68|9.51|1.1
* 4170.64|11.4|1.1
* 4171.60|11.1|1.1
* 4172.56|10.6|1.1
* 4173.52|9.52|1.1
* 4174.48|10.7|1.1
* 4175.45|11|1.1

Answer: 1.89 angstrom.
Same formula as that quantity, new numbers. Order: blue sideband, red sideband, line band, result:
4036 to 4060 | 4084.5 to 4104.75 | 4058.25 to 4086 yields 0.9 angstrom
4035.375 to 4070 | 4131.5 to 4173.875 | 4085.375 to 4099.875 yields 1.7 angstrom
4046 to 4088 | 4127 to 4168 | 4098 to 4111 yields 0.5 angstrom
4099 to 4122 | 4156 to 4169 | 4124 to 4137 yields -0.1 angstrom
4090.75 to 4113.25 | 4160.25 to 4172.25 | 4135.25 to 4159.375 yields -0.8 angstrom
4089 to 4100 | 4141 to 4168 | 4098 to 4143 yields -3.2 angstrom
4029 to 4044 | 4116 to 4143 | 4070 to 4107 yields 2.3 angstrom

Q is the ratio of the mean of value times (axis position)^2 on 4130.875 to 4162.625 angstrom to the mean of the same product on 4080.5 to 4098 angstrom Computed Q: 1.10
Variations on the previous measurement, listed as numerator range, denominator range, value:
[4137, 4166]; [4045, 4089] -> 1.01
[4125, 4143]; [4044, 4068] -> 0.99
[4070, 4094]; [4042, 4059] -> 0.92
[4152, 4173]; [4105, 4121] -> 1.05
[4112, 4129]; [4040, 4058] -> 0.96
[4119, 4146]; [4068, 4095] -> 1.04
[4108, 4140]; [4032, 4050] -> 0.95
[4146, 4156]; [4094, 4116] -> 1.08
